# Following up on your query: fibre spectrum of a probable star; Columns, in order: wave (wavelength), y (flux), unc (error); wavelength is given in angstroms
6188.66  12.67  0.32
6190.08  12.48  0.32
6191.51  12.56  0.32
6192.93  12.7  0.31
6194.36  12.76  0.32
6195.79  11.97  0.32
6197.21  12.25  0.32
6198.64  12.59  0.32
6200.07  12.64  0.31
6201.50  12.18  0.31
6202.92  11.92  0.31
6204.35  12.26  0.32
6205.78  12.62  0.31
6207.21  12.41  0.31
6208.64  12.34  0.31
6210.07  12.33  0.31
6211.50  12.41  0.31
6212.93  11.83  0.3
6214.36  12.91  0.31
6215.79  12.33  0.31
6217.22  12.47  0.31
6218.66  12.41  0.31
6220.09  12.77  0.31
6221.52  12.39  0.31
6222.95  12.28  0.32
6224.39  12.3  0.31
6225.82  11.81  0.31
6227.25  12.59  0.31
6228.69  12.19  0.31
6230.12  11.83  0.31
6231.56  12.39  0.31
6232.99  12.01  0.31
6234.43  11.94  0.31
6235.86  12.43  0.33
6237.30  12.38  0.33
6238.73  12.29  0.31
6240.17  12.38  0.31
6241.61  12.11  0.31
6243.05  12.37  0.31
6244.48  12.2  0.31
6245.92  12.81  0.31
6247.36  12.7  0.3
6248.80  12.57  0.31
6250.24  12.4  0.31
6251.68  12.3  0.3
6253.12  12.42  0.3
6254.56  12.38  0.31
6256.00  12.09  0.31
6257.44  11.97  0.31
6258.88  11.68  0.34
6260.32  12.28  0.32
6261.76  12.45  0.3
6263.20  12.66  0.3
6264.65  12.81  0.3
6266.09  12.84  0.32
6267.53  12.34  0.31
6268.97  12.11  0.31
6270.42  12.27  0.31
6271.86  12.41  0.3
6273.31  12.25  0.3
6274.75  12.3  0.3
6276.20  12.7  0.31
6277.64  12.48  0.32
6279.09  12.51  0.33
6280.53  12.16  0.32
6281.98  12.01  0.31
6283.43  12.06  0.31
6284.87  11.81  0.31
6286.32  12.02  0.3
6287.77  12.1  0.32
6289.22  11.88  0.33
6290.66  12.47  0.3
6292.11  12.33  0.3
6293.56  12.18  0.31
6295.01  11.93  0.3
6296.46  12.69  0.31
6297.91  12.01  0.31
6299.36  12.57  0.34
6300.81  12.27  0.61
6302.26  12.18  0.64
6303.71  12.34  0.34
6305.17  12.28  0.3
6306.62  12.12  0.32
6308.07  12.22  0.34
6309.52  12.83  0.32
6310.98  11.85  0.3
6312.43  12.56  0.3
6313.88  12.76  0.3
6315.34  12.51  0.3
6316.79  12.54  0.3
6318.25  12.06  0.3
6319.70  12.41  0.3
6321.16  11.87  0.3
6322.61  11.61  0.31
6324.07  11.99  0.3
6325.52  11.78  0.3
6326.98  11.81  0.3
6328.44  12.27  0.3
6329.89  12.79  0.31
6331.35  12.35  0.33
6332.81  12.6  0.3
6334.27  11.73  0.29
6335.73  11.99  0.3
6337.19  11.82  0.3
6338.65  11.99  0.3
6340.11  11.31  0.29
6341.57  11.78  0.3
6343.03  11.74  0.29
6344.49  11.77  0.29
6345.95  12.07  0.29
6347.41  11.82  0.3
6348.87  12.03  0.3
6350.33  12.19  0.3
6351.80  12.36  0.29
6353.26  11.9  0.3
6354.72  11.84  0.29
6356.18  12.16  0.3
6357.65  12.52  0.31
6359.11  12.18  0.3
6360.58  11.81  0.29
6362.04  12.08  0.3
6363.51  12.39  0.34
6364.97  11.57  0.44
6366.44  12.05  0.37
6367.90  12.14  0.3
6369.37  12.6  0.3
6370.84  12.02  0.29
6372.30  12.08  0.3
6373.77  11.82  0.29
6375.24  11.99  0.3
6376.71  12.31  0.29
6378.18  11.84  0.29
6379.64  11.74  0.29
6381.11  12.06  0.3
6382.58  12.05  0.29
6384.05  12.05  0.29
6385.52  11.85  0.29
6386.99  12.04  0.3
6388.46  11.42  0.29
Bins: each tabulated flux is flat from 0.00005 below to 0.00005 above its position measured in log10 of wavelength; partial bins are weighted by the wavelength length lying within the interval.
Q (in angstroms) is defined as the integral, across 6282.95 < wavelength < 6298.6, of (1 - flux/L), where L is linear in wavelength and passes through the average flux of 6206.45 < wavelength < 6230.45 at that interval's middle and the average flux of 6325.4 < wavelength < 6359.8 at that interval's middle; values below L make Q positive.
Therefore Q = 0.0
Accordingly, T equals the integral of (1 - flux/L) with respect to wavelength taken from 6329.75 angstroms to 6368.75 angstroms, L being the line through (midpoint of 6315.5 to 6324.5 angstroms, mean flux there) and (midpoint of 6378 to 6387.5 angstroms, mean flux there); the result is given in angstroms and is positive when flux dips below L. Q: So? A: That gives 0.0 angstroms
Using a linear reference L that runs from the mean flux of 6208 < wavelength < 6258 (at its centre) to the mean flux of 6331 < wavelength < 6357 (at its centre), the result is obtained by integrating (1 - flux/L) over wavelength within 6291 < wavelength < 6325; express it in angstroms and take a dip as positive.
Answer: -0.5 angstroms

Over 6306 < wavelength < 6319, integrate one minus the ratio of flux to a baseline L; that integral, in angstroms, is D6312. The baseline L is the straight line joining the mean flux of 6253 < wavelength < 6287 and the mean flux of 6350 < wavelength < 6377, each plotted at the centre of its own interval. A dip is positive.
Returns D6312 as -0.2 angstroms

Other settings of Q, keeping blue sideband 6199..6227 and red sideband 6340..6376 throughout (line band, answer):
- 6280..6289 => 0.13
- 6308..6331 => -0.25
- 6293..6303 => -0.08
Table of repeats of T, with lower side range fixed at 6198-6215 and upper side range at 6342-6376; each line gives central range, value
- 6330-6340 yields 0.02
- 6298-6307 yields -0.08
